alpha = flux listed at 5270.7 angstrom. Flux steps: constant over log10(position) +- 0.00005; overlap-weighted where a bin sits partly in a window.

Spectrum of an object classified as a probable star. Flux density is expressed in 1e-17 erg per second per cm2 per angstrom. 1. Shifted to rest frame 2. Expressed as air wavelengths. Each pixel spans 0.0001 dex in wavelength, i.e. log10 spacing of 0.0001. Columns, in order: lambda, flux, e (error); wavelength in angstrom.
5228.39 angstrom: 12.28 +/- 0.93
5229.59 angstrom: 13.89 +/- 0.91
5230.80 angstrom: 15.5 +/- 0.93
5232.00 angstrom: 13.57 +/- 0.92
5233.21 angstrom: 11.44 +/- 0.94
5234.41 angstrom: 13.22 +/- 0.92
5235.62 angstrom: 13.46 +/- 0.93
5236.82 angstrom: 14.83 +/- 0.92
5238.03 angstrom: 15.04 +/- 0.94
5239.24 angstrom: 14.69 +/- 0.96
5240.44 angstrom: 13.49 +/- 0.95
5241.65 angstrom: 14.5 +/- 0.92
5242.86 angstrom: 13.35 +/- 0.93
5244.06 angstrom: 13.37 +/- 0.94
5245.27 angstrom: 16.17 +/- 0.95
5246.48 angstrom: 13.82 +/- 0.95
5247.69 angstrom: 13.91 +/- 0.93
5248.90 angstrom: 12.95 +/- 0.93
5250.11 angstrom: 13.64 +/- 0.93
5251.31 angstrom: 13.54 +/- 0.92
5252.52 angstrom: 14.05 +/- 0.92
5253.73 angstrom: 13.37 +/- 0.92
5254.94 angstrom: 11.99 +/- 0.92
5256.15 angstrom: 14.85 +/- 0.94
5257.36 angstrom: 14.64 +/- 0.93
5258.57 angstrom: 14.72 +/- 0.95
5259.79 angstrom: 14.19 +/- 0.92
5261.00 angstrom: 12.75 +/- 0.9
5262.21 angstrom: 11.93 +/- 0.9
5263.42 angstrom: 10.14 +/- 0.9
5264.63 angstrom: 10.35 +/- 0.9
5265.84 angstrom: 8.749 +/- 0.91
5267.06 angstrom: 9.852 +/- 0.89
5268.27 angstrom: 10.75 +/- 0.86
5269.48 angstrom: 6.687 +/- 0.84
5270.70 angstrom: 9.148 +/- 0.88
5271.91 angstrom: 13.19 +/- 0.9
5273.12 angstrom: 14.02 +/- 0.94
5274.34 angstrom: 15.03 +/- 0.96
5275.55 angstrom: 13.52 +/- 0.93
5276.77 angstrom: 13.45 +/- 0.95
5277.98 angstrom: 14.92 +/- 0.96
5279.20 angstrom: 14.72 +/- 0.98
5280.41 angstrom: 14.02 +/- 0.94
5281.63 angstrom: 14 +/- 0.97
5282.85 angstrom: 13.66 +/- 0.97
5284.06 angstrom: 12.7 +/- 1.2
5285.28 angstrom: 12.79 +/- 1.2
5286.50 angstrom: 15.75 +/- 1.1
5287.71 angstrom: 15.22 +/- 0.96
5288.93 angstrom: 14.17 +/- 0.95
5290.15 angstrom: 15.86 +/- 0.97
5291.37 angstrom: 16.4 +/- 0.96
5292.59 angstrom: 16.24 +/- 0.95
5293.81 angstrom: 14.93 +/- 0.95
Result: 9.148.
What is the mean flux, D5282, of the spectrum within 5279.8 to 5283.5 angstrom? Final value 13.9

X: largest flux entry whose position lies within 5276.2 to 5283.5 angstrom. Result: 14.92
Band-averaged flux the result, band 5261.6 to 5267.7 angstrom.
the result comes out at 10.2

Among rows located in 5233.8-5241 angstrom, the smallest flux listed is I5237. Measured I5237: 13.22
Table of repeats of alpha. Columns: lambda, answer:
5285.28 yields 12.79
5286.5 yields 15.75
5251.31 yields 13.54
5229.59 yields 13.89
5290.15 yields 15.86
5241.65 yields 14.5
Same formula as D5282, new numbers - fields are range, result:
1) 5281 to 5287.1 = 13.8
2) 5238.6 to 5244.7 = 13.9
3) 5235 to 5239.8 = 14.5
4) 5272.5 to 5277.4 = 14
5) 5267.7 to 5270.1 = 8.68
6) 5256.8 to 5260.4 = 14.5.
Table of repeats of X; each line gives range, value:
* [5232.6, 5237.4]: 14.83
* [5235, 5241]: 15.04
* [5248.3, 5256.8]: 14.85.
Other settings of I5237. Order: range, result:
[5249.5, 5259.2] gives 11.99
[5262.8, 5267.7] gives 8.749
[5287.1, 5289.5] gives 14.17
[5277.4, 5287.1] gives 12.7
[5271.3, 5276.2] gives 13.19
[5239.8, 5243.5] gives 13.35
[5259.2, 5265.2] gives 10.14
